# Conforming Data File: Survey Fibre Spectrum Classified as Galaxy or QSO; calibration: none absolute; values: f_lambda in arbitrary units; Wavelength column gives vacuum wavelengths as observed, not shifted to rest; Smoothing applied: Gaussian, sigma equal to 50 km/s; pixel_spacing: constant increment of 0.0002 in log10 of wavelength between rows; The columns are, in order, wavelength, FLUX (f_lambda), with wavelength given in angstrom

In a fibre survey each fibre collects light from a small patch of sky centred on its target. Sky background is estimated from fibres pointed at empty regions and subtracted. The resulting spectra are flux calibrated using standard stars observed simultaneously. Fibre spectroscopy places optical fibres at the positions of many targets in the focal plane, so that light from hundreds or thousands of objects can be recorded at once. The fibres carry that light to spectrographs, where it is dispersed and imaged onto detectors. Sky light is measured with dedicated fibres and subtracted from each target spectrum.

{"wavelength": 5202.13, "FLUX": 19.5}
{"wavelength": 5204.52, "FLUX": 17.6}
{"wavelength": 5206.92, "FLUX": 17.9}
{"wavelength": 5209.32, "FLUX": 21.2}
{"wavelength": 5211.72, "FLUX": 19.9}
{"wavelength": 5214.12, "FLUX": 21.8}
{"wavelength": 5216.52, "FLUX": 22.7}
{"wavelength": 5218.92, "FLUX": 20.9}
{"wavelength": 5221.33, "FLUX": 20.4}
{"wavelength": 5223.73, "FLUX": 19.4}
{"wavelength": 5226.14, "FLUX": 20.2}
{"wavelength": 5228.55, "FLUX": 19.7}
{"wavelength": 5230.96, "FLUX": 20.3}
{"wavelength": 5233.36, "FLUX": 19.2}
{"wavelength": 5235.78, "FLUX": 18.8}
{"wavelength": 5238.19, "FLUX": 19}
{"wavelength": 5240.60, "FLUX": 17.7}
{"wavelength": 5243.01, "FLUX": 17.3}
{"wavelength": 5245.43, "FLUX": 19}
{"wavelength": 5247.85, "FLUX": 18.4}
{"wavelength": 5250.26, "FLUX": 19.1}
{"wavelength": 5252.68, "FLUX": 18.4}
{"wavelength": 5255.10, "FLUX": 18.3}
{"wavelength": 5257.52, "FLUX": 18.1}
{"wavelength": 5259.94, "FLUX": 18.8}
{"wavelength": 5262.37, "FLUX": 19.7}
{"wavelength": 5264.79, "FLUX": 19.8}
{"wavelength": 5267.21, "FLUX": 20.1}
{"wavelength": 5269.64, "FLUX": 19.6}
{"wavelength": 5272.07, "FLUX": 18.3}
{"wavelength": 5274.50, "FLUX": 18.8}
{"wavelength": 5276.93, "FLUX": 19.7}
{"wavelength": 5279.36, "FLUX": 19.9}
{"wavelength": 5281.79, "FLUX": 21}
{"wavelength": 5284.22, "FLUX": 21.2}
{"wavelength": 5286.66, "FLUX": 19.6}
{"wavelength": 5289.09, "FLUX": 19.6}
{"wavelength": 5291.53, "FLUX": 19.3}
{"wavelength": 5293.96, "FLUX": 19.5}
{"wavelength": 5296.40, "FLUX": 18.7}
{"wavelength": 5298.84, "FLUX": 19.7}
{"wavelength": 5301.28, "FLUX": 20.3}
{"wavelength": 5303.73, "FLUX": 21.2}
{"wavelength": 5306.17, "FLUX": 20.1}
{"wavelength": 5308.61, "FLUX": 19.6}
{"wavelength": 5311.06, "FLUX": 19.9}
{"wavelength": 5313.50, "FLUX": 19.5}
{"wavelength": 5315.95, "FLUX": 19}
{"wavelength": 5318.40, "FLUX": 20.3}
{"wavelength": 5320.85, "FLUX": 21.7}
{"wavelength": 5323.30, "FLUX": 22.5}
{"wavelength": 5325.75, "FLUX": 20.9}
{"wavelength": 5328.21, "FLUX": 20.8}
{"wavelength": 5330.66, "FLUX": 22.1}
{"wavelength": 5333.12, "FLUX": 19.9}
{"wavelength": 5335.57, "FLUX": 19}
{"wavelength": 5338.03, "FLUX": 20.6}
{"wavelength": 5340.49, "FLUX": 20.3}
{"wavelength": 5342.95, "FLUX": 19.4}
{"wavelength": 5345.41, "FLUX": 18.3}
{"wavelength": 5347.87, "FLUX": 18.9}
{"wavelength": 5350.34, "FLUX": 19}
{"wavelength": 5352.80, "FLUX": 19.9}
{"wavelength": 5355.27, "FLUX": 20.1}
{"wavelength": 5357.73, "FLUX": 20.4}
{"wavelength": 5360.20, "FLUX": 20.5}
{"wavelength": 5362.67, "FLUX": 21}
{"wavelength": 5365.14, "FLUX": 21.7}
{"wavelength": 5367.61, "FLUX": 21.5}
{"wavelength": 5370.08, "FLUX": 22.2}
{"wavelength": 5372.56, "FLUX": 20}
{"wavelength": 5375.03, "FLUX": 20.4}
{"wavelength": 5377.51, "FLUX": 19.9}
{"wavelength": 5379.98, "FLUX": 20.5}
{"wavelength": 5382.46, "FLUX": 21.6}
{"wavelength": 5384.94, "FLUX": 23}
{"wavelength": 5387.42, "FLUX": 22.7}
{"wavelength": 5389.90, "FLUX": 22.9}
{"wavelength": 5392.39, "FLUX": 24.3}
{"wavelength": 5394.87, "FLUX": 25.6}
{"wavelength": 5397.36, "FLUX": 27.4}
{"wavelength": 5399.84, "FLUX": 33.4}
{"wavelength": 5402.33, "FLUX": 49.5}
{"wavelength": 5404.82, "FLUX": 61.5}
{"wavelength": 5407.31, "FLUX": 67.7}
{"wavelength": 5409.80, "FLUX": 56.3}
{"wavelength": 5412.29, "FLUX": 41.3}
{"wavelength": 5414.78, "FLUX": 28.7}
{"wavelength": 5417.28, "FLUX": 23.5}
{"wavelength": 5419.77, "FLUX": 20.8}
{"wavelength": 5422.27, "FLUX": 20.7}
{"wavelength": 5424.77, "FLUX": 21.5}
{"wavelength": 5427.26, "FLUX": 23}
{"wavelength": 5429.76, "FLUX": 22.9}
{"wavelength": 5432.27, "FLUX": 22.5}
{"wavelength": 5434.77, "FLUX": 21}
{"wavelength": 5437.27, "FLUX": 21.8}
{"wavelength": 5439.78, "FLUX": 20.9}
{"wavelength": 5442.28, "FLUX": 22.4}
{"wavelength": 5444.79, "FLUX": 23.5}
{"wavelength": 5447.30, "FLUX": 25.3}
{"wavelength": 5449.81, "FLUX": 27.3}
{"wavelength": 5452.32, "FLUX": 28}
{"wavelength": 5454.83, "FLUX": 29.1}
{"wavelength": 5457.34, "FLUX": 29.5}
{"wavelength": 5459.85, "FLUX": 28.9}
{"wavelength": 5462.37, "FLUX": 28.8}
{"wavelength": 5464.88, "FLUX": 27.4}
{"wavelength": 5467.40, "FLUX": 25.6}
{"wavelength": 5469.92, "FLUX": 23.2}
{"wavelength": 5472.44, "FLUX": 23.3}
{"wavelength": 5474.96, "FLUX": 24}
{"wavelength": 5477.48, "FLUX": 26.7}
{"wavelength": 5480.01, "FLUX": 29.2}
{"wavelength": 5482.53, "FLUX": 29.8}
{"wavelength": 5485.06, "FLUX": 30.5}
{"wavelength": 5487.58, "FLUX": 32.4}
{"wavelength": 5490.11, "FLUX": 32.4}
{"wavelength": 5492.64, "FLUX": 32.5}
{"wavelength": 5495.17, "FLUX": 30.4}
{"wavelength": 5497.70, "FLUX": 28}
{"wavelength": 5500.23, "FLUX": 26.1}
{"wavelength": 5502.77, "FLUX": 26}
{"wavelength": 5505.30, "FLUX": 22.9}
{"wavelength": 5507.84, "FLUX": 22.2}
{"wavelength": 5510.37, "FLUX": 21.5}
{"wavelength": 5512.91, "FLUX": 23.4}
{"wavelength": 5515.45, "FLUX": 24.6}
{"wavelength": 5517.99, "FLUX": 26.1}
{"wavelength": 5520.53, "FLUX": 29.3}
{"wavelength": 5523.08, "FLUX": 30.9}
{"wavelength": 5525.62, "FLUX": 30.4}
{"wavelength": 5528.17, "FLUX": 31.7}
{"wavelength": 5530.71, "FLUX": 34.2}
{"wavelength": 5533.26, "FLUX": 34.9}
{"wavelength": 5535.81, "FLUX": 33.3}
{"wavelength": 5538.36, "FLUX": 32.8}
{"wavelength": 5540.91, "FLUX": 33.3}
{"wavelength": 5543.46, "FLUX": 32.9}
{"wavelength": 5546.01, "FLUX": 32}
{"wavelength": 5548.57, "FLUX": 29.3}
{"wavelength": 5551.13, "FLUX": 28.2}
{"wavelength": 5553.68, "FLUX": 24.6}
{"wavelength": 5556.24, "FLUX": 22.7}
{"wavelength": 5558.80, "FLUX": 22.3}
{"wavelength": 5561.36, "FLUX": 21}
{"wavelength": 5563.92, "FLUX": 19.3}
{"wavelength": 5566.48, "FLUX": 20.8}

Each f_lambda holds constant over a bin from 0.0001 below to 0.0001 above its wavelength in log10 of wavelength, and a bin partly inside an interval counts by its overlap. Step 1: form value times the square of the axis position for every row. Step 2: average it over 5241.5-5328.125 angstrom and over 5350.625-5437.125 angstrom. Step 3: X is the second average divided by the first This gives 1.4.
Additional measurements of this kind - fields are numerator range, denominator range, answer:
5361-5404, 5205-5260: 1.36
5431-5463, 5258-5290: 1.37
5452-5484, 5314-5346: 1.40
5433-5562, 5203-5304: 1.54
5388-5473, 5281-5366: 1.52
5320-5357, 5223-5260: 1.11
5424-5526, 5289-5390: 1.35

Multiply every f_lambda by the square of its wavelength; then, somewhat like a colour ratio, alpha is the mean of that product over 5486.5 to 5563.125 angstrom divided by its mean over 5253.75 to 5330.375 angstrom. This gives 1.55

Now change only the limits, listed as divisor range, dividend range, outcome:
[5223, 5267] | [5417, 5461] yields 1.36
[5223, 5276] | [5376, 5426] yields 1.76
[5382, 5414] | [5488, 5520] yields 0.75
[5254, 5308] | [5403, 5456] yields 1.62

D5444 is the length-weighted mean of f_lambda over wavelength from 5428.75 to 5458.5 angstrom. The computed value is 24.5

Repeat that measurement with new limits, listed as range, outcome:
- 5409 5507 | 27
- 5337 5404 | 23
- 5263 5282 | 19.6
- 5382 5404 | 28.7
